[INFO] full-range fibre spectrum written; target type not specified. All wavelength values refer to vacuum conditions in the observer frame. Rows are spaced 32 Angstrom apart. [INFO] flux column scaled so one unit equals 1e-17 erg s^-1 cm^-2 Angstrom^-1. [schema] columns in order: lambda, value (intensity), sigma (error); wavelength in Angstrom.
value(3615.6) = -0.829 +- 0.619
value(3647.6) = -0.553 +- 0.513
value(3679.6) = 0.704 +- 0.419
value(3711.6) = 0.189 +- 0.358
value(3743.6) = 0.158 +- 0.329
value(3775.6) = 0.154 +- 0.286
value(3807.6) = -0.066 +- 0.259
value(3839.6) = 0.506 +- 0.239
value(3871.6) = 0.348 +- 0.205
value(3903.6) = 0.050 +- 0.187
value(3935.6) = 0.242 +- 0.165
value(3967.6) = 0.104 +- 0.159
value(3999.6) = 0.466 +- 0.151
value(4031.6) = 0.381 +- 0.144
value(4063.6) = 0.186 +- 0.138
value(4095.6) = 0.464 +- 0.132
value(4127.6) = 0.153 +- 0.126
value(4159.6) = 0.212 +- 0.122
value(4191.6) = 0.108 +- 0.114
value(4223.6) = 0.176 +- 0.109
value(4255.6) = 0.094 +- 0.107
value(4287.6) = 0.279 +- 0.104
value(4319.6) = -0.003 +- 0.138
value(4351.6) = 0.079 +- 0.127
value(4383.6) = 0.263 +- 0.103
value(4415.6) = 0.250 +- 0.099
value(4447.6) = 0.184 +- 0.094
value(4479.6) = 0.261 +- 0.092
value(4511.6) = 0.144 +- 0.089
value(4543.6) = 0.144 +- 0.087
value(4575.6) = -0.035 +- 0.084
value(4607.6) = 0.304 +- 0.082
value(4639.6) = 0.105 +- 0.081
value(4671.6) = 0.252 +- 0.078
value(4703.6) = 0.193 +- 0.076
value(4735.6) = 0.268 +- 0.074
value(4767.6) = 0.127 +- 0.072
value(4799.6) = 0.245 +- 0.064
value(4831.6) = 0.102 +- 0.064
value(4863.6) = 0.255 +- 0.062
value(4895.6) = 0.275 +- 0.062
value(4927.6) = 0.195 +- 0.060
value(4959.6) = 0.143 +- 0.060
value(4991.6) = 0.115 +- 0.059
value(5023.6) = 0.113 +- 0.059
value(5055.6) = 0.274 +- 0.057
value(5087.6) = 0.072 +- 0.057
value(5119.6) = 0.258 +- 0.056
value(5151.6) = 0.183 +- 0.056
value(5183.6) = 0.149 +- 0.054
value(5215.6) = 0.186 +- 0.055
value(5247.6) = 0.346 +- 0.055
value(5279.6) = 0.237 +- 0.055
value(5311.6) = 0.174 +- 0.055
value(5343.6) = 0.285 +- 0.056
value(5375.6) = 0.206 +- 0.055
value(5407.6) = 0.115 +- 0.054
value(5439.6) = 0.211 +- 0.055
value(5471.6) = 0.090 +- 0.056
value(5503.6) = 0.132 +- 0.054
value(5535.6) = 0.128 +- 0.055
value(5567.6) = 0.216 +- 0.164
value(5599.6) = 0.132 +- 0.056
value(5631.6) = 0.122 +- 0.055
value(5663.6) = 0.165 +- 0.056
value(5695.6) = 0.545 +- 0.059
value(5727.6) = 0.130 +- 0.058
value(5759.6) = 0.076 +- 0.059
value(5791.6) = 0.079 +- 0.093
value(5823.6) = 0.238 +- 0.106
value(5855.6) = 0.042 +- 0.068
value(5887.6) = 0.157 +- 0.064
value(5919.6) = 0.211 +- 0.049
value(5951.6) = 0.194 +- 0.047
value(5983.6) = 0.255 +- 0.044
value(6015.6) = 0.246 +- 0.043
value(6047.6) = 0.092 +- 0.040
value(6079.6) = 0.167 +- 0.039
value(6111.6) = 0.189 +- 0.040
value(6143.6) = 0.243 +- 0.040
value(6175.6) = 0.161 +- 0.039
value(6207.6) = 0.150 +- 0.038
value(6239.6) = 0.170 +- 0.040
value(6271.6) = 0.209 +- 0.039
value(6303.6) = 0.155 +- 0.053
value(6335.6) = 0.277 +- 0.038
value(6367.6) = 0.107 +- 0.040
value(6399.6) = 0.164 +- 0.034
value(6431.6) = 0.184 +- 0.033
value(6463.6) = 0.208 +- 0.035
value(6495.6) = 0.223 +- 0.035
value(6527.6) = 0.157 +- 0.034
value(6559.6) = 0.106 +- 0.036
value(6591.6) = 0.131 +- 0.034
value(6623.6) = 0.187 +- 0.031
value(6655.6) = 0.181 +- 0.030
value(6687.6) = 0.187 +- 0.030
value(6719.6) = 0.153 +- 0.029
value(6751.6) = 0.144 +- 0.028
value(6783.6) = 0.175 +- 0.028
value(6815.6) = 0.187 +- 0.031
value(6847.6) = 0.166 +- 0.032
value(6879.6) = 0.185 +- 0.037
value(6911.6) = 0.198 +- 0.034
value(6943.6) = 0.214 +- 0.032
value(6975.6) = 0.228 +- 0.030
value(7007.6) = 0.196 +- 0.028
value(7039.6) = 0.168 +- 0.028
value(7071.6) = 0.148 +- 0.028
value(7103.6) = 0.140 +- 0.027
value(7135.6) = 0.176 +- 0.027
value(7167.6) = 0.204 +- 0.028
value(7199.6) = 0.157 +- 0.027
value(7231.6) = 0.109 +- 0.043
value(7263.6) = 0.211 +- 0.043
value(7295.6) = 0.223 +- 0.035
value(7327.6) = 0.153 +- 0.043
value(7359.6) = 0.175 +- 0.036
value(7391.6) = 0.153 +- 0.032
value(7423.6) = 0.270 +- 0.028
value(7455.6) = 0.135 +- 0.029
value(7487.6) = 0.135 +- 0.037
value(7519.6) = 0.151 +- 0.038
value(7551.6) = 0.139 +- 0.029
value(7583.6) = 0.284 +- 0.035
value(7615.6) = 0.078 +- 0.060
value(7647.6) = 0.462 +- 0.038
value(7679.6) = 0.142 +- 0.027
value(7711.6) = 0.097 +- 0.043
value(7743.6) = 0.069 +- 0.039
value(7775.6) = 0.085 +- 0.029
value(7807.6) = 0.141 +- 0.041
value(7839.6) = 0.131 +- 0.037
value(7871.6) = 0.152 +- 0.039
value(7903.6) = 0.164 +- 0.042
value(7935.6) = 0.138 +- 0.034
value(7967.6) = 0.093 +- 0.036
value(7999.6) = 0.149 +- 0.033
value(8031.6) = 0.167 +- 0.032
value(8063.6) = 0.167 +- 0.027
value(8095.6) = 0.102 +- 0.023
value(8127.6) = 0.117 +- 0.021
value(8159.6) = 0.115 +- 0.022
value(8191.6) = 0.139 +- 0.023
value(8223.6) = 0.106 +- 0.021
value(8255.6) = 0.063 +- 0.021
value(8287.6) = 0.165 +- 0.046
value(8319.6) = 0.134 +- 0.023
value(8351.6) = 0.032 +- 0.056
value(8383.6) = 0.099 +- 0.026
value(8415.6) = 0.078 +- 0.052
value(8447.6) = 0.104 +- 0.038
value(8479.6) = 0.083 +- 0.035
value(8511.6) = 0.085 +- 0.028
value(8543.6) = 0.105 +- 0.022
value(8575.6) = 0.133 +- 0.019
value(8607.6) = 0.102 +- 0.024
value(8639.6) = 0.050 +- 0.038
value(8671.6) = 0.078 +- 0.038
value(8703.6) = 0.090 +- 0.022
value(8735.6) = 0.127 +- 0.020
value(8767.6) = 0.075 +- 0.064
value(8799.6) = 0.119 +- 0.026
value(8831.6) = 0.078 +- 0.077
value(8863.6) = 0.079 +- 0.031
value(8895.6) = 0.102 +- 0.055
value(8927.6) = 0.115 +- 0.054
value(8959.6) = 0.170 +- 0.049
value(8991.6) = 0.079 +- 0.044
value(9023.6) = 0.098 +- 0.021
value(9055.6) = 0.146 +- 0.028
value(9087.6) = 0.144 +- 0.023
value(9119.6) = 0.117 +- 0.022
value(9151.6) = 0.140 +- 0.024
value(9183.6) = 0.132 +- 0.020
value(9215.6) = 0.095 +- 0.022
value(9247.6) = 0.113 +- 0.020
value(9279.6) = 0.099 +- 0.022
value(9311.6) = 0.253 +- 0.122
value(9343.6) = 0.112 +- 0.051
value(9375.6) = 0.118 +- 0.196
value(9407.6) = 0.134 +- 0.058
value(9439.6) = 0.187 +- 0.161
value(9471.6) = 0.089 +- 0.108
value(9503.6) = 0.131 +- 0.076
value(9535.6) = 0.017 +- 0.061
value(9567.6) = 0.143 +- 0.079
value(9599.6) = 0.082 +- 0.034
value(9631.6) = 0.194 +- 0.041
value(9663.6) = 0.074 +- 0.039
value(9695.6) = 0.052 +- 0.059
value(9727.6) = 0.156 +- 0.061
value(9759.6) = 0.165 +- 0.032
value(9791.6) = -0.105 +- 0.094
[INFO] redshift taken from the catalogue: 0.527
